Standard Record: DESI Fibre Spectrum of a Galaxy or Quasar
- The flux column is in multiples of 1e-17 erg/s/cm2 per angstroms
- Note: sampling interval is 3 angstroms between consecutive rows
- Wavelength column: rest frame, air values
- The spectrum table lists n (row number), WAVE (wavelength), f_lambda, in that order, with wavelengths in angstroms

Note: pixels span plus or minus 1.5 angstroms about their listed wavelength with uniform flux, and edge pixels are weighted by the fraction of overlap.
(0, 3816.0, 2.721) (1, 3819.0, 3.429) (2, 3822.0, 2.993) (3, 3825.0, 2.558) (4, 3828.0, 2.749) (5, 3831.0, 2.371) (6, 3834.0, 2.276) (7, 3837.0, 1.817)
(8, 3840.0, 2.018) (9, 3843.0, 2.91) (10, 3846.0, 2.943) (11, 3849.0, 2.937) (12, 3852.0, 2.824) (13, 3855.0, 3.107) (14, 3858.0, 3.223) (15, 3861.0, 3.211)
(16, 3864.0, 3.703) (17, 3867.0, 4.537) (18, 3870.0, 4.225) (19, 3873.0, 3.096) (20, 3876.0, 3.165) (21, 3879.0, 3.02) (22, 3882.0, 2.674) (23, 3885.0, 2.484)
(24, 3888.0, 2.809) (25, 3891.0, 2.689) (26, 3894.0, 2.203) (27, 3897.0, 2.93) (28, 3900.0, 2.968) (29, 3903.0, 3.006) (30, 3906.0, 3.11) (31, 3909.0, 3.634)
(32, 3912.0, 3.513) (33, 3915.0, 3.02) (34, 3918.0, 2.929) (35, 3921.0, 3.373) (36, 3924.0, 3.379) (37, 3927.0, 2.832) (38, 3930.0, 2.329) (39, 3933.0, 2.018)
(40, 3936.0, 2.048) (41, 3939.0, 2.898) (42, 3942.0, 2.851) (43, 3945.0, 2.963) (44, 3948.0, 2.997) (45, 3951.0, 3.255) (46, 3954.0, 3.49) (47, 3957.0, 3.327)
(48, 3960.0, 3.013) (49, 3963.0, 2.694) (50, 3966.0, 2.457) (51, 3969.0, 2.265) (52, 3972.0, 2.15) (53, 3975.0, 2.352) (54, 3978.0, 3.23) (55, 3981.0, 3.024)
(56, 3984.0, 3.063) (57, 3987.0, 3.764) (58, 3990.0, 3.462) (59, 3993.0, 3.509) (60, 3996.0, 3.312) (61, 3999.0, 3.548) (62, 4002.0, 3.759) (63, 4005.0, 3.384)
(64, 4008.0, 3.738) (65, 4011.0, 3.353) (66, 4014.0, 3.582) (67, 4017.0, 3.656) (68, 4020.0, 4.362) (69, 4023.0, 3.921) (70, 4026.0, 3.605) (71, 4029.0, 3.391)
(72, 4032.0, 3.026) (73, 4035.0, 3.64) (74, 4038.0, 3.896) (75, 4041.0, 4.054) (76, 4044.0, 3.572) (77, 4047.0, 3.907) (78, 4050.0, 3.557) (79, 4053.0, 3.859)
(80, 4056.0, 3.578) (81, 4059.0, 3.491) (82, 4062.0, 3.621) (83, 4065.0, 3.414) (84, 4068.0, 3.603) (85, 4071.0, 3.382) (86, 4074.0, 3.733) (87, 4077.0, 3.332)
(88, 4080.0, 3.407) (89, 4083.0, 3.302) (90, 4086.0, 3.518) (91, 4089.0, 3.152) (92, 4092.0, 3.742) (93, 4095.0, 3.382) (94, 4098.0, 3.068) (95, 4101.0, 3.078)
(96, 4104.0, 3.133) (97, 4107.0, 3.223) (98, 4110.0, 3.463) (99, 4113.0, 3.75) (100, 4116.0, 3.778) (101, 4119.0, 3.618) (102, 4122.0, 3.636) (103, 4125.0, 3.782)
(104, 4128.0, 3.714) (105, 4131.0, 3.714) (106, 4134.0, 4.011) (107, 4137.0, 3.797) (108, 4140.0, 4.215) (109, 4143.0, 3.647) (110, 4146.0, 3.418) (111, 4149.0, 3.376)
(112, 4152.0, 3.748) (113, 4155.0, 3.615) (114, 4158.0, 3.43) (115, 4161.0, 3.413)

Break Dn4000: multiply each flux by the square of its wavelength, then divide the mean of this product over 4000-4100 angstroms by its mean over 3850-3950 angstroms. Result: 1.3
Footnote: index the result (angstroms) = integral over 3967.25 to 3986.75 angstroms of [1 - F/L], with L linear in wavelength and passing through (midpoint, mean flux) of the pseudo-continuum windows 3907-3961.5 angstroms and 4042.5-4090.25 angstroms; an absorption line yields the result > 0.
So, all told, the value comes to 2.6 angstroms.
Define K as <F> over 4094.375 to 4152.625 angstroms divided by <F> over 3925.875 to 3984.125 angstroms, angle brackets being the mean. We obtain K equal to 1.3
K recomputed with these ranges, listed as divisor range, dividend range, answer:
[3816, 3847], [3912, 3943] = 1.08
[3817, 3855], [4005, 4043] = 1.37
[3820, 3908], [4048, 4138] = 1.21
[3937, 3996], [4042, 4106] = 1.16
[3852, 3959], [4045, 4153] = 1.17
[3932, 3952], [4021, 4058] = 1.35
